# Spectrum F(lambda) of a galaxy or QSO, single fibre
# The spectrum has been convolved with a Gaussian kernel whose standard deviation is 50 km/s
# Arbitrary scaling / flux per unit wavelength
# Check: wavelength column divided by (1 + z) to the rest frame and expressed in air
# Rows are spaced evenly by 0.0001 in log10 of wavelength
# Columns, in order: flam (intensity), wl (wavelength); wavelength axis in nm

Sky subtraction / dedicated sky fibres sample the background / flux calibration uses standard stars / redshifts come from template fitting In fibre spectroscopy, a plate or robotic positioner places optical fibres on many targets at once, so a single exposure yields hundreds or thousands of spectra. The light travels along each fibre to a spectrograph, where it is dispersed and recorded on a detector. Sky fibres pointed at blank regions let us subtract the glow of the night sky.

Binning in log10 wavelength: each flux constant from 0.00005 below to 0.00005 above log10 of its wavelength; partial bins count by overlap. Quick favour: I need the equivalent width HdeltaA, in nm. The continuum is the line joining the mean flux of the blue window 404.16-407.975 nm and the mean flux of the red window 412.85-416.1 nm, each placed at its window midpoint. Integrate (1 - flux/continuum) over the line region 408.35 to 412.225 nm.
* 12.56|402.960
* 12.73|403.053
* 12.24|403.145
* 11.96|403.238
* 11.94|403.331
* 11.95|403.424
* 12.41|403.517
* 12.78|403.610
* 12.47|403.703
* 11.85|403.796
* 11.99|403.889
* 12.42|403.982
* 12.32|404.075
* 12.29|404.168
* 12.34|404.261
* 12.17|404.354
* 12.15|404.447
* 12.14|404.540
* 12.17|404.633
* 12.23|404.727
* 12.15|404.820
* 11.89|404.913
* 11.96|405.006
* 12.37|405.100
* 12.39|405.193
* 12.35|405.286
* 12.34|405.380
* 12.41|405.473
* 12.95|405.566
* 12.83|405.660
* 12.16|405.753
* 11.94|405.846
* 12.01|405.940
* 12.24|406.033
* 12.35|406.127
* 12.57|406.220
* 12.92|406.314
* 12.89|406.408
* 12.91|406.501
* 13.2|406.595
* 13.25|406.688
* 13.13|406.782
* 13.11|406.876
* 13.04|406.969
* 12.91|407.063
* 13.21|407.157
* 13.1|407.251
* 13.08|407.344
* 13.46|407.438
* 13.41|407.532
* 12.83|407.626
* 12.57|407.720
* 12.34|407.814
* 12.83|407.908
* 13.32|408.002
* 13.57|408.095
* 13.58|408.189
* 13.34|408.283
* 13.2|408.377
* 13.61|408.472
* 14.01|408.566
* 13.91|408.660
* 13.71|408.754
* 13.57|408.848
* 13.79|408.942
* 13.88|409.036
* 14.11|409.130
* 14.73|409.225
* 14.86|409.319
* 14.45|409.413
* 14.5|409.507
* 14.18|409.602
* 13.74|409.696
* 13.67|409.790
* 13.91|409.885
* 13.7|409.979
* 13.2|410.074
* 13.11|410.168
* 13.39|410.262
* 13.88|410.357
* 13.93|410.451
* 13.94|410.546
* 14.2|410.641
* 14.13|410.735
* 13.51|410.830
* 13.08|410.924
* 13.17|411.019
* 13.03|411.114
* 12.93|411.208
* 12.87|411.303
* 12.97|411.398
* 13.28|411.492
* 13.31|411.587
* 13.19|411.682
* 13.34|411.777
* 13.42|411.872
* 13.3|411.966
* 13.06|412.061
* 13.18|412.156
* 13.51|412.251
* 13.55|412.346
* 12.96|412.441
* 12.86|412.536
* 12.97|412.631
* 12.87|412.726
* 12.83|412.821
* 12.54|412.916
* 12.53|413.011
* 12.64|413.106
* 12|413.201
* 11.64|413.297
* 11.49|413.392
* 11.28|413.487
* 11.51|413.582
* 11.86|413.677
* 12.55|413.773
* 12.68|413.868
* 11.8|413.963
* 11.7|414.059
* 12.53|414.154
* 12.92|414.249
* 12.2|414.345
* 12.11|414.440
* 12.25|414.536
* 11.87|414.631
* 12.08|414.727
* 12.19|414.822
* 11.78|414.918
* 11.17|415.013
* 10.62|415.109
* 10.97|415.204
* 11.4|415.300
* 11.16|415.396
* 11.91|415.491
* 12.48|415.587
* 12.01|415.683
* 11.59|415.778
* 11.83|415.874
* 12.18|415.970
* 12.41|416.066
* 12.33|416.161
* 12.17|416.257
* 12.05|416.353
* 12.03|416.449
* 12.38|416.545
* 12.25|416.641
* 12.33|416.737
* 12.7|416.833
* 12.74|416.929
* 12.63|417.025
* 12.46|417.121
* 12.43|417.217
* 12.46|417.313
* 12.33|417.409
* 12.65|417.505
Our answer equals -0.430 nm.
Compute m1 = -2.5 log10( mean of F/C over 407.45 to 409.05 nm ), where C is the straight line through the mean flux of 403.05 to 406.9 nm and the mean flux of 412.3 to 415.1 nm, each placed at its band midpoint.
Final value -0.088 mag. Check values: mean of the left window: 12.4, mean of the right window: 12.2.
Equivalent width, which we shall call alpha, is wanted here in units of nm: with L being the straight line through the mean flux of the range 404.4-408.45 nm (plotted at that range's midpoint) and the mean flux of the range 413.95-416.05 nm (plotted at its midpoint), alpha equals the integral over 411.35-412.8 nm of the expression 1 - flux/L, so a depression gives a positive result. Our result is -0.12 nm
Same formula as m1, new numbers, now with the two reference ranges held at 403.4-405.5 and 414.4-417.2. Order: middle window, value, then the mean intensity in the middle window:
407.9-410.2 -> -0.139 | 13.8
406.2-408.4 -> -0.077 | 13.1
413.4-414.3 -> -0.002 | 12.1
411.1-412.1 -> -0.093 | 13.2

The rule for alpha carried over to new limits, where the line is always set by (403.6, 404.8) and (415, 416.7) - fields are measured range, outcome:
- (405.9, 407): -0.06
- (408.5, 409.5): -0.17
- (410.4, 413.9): -0.28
